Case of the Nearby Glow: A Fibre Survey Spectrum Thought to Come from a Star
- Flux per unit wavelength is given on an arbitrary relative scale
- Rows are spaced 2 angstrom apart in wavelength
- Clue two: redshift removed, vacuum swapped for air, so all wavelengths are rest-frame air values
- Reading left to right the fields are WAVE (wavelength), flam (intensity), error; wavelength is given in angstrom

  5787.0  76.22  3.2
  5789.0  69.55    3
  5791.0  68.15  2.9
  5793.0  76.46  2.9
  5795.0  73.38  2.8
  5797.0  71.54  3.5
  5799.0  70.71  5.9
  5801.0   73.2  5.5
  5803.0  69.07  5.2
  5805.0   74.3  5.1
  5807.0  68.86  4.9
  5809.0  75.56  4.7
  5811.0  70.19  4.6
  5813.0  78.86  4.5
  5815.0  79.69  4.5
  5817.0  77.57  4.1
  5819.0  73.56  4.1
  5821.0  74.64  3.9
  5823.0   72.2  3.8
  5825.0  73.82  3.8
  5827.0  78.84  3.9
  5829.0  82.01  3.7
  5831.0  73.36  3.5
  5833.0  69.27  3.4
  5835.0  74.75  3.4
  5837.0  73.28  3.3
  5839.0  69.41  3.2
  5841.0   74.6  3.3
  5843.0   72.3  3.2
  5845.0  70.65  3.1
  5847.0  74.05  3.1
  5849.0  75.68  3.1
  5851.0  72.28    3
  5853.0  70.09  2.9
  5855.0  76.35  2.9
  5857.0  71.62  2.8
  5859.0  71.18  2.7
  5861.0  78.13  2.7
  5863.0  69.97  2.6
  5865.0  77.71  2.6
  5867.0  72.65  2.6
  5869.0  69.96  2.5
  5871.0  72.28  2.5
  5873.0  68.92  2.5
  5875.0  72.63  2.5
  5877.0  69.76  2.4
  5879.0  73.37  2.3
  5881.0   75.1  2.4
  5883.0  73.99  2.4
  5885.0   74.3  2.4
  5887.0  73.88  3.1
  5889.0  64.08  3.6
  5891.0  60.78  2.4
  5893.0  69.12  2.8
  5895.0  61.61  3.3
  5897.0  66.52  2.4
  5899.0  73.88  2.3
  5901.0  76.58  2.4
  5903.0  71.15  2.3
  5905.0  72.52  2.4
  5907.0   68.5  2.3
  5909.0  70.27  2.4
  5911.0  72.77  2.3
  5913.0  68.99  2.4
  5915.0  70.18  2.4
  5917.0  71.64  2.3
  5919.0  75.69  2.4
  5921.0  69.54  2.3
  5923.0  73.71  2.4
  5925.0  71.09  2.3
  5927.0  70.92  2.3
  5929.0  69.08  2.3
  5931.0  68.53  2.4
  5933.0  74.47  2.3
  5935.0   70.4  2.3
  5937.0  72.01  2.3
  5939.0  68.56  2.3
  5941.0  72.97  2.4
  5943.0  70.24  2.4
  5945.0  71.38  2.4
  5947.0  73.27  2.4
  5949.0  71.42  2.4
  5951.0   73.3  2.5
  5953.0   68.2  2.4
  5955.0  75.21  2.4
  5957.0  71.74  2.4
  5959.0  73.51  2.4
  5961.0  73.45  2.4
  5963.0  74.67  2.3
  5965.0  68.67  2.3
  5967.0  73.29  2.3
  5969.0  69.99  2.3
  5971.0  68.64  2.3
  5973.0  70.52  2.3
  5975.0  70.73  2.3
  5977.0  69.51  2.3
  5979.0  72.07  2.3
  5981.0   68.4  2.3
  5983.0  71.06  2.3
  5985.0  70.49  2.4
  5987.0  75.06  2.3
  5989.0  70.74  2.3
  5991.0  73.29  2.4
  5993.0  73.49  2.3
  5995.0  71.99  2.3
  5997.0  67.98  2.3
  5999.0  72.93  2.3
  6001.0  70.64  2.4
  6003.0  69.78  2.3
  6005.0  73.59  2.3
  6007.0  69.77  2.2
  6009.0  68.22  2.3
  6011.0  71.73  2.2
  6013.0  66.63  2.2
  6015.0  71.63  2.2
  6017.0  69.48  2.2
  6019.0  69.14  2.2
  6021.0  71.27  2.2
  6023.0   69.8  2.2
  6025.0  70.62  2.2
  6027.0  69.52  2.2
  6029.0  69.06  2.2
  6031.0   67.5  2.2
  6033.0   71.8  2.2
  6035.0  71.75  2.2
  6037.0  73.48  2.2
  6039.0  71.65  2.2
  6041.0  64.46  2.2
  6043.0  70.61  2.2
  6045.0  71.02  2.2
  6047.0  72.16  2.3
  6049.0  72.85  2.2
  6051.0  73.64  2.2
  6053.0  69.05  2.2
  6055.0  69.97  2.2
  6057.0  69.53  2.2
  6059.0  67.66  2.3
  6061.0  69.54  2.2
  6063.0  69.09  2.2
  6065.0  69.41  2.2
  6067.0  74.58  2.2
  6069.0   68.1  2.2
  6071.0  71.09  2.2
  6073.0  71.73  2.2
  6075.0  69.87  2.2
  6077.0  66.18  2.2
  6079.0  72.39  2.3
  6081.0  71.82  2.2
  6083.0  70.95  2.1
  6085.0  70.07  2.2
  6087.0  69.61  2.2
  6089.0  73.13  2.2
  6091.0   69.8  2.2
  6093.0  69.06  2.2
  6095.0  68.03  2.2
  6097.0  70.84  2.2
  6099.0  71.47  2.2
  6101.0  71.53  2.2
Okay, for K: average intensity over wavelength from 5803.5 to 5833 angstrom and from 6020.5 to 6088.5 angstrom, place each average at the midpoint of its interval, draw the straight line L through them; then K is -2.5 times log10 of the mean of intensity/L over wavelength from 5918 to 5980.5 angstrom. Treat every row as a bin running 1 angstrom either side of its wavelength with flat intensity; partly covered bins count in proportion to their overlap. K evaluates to 0.01 mag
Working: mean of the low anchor 74.9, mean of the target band 71.5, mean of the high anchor 70.4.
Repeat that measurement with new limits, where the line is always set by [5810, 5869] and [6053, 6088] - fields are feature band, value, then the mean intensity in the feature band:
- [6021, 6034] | 0.01 mag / 69.8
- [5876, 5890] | 0.02 mag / 72.1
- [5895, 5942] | 0.02 mag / 71.1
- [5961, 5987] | 0.01 mag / 70.9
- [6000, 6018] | 0.01 mag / 70.2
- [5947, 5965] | -0.01 mag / 72.5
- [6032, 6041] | -0.01 mag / 71.3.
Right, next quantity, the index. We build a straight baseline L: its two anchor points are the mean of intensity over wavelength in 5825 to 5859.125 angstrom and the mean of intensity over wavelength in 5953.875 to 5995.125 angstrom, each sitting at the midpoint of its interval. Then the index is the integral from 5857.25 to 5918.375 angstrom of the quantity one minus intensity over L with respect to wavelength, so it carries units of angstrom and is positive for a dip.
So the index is 1.53 angstrom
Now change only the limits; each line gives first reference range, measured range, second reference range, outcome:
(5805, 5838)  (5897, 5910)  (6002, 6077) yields 0.2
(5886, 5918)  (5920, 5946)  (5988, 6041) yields -0.4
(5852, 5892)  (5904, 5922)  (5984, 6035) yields 0.1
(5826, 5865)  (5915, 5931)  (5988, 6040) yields 0.2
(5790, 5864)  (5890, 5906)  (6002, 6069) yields 0.7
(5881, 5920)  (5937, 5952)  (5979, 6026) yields -0.2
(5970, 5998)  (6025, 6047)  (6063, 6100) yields 0.2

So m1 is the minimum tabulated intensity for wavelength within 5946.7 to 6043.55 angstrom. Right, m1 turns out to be 64.46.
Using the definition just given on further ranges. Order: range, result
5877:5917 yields 60.78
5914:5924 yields 69.54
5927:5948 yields 68.53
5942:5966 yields 68.2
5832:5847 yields 69.27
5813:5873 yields 68.92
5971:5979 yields 68.64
